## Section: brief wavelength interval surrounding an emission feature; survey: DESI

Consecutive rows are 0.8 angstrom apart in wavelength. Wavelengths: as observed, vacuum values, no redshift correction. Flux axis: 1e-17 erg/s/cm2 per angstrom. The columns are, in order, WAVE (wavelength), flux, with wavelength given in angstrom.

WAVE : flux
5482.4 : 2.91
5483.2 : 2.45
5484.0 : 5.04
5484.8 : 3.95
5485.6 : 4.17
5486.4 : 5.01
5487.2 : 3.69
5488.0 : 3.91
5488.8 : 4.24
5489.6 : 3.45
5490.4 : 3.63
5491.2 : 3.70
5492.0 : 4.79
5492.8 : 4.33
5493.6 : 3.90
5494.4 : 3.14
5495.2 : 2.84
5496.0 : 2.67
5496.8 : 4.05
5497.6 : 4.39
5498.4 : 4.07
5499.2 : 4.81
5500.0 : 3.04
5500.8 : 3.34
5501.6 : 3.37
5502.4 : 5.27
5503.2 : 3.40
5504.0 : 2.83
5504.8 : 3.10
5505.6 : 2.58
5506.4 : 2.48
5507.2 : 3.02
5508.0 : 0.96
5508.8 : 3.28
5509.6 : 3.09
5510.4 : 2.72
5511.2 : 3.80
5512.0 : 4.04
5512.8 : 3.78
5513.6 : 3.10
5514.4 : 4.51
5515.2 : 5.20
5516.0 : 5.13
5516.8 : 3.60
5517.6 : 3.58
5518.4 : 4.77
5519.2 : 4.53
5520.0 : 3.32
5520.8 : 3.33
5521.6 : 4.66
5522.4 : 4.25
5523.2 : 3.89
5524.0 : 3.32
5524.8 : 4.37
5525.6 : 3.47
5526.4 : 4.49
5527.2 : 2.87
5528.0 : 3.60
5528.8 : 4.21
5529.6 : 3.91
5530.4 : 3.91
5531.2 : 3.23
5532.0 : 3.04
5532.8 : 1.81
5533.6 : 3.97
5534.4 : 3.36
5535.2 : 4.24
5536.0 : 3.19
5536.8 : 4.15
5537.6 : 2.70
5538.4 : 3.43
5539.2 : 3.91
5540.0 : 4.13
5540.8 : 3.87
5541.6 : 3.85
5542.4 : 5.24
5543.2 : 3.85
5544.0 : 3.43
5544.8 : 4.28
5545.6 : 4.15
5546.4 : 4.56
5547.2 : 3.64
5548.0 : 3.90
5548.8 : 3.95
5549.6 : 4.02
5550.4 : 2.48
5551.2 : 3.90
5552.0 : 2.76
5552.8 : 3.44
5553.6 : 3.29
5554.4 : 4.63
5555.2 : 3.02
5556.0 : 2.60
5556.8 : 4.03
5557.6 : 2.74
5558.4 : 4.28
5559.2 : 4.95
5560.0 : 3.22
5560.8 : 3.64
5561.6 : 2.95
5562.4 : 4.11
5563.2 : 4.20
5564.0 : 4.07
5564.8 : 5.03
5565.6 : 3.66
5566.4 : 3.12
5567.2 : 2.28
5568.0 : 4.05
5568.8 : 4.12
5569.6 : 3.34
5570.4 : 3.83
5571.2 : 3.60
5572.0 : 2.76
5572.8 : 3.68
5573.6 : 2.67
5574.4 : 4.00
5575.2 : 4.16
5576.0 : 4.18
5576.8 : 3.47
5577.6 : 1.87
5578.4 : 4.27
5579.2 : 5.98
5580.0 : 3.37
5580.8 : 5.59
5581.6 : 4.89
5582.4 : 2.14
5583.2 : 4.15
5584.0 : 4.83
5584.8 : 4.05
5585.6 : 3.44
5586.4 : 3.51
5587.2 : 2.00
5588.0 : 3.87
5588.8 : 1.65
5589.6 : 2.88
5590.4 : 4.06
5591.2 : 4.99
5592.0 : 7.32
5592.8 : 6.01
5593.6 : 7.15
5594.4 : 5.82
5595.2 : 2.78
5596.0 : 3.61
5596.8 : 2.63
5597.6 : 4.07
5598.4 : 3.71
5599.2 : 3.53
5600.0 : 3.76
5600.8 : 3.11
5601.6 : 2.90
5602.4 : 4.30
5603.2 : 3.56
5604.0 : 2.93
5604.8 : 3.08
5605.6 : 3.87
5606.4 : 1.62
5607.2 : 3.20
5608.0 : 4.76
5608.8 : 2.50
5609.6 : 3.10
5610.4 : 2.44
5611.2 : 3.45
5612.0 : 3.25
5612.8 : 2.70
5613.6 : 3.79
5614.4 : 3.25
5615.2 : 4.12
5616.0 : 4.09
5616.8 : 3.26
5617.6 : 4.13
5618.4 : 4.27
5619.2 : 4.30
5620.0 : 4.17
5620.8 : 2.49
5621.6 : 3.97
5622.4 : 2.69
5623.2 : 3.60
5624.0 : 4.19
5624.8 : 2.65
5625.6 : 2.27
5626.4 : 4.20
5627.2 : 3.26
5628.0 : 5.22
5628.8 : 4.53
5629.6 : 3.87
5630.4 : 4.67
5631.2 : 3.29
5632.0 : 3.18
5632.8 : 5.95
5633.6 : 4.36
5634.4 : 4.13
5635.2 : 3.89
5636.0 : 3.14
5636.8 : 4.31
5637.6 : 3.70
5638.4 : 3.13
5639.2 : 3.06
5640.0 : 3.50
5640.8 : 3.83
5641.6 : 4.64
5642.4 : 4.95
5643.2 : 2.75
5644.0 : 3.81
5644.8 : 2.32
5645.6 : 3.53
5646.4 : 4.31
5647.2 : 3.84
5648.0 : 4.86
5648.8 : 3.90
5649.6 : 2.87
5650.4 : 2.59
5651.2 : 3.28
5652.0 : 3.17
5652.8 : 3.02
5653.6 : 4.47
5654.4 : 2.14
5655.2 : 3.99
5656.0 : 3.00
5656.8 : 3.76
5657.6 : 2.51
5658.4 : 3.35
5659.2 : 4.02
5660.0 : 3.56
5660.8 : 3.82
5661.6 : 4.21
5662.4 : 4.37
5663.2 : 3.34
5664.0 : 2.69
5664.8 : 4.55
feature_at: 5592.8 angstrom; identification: H-beta 4861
